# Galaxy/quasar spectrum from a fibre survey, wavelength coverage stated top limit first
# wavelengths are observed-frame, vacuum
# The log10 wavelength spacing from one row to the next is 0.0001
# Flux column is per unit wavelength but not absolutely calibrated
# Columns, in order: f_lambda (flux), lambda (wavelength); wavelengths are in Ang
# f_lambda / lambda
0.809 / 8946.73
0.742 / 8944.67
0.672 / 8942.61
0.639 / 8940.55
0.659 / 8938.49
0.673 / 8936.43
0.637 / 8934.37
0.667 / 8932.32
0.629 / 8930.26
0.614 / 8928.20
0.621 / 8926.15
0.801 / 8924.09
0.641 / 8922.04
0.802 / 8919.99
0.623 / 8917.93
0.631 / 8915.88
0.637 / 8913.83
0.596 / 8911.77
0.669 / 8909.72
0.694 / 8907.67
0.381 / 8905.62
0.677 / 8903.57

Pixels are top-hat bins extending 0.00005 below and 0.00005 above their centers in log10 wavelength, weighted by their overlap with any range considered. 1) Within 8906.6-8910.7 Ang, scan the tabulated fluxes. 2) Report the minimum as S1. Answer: 0.669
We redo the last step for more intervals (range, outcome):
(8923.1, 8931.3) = 0.614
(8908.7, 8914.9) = 0.596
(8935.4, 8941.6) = 0.639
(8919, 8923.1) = 0.641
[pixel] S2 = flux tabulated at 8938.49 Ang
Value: 0.659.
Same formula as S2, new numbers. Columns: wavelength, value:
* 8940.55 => 0.639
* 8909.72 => 0.669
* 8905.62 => 0.381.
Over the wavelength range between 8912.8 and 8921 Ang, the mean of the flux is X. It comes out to 0.673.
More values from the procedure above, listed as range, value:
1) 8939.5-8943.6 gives 0.655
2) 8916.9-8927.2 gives 0.698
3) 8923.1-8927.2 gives 0.71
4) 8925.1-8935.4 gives 0.634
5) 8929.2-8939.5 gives 0.653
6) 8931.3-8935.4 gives 0.653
